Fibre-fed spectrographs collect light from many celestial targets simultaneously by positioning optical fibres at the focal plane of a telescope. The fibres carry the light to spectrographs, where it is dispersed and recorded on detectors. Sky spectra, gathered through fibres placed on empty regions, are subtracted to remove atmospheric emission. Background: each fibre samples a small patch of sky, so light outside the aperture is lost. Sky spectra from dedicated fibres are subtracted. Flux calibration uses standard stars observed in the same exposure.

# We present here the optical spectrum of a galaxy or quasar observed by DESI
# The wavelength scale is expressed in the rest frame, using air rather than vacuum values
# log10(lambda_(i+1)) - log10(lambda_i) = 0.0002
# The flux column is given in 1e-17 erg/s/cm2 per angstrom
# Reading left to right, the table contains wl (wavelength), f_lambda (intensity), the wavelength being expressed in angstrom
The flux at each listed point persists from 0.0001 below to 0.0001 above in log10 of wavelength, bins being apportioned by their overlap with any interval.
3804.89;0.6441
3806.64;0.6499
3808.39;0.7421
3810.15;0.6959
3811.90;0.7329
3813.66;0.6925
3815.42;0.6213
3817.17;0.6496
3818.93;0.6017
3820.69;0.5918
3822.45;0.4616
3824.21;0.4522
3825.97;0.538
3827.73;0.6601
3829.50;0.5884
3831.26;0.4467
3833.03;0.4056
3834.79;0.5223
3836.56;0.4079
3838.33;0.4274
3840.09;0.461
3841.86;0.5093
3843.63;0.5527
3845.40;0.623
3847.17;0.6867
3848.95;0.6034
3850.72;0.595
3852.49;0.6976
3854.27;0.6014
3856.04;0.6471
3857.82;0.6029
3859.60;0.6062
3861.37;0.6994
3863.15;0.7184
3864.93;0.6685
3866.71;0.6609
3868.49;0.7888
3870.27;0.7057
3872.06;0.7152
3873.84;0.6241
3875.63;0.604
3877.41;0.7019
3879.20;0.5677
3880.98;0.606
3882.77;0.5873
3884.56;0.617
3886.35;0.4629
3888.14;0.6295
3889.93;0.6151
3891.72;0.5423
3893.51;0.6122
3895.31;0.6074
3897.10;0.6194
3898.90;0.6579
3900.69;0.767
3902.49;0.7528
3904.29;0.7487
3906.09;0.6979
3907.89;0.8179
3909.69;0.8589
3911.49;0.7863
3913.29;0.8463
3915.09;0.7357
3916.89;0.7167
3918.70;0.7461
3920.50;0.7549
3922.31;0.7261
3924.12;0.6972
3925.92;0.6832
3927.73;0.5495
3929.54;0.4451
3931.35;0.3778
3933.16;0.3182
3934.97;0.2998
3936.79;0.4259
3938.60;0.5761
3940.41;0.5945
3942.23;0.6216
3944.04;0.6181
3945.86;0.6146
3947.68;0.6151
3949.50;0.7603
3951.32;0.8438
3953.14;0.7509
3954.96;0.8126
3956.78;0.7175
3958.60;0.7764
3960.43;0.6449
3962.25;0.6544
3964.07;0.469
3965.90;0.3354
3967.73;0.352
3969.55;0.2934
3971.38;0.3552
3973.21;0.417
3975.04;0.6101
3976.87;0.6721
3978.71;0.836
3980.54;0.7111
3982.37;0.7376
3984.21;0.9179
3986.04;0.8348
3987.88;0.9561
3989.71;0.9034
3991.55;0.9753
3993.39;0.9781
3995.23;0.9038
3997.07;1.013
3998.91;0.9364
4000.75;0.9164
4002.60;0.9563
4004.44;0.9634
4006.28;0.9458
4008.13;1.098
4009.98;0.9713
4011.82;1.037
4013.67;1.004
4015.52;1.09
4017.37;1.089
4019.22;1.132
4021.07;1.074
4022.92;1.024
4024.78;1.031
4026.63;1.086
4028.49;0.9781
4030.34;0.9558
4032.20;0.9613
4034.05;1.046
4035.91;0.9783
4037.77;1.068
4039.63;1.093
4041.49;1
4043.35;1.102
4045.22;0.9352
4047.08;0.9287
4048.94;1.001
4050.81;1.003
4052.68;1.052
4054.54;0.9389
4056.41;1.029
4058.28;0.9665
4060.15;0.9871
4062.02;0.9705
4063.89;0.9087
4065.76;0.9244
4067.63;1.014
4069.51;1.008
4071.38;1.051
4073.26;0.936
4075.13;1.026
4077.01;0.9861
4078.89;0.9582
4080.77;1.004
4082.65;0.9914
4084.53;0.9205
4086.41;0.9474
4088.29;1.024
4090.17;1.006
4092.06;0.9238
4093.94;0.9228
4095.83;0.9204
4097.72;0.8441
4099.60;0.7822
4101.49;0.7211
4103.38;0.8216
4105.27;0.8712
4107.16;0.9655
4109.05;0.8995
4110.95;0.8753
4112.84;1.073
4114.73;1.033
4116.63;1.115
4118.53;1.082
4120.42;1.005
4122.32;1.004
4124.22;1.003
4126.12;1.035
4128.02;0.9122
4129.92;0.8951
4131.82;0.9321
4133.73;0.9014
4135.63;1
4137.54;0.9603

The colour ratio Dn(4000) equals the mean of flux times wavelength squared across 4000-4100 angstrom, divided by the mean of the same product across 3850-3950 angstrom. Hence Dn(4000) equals 1.7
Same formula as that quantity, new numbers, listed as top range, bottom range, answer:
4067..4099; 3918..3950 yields 1.81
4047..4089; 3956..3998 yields 1.47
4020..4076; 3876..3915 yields 1.61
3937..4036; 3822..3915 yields 1.39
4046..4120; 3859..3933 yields 1.59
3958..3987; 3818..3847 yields 1.24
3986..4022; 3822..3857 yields 1.98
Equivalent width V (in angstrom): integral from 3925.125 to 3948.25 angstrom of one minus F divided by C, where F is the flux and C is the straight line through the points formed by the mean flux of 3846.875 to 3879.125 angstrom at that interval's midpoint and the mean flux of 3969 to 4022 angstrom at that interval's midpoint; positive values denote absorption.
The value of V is 7.85 angstrom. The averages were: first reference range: 0.66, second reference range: 0.878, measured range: 0.516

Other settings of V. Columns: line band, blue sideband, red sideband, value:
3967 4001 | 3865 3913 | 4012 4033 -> 6.7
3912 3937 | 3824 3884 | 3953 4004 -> 2.6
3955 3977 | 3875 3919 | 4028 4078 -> 7.7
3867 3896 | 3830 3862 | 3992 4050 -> 1.1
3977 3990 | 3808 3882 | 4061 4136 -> -0.5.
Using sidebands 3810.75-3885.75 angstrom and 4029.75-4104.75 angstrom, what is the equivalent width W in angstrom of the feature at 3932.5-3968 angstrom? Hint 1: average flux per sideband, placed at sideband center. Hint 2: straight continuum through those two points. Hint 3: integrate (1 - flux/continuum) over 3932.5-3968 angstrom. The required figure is 8.1 angstrom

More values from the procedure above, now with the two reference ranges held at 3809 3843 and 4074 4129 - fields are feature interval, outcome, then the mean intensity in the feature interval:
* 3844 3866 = -1.8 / 0.644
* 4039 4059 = -2.9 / 1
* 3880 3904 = 0.9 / 0.624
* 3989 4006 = -3.1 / 0.95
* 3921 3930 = 0.8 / 0.635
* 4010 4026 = -4.3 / 1.06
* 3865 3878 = -1.4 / 0.684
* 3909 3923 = -1.8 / 0.771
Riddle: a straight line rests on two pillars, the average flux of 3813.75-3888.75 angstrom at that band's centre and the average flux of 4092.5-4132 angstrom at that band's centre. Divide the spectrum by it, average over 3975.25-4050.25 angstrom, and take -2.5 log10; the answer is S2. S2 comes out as -0.20 mag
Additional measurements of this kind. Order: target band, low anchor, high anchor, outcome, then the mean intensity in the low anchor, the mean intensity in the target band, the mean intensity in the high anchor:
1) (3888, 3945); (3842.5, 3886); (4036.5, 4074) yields 0.15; 0.642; 0.639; 0.996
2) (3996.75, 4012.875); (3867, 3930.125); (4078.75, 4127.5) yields -0.20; 0.675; 0.981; 0.952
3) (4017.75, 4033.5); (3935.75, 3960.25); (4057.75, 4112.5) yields -0.25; 0.669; 1.03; 0.938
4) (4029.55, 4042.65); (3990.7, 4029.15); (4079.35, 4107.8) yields -0.04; 1.01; 1.02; 0.911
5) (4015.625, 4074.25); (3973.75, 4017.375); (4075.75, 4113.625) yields -0.10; 0.911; 1.01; 0.923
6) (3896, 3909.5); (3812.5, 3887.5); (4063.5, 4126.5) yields -0.08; 0.596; 0.728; 0.959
